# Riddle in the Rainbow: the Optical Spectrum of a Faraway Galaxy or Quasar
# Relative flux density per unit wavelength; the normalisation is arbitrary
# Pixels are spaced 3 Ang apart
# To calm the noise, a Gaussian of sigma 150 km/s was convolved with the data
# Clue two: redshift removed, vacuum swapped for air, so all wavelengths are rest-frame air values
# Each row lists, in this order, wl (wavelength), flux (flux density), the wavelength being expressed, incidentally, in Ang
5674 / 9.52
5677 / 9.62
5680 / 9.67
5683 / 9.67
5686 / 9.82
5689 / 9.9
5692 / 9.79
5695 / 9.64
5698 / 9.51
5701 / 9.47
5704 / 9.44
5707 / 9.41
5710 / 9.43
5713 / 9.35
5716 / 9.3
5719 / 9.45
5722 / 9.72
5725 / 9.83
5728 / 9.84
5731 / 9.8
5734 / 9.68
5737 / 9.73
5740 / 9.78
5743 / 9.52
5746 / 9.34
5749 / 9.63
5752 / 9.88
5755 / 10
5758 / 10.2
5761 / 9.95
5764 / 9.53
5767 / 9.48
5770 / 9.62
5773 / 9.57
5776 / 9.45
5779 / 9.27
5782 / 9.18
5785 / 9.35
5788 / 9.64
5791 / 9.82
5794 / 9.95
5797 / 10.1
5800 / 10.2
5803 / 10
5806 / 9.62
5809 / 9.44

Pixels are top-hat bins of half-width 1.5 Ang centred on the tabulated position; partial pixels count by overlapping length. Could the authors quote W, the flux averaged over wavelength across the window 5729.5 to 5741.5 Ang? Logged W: 9.75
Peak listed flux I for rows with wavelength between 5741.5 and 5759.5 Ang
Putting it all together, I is 10.2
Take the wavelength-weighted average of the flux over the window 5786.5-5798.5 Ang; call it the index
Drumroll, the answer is 9.88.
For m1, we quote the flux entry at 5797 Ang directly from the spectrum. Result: 10.1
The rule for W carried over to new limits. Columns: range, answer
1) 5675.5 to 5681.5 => 9.64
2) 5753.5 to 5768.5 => 9.83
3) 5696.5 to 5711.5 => 9.45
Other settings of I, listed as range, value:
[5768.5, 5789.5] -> 9.64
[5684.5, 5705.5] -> 9.9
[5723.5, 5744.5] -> 9.84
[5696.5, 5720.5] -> 9.51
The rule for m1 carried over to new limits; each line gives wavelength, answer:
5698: 9.51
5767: 9.48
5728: 9.84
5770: 9.62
